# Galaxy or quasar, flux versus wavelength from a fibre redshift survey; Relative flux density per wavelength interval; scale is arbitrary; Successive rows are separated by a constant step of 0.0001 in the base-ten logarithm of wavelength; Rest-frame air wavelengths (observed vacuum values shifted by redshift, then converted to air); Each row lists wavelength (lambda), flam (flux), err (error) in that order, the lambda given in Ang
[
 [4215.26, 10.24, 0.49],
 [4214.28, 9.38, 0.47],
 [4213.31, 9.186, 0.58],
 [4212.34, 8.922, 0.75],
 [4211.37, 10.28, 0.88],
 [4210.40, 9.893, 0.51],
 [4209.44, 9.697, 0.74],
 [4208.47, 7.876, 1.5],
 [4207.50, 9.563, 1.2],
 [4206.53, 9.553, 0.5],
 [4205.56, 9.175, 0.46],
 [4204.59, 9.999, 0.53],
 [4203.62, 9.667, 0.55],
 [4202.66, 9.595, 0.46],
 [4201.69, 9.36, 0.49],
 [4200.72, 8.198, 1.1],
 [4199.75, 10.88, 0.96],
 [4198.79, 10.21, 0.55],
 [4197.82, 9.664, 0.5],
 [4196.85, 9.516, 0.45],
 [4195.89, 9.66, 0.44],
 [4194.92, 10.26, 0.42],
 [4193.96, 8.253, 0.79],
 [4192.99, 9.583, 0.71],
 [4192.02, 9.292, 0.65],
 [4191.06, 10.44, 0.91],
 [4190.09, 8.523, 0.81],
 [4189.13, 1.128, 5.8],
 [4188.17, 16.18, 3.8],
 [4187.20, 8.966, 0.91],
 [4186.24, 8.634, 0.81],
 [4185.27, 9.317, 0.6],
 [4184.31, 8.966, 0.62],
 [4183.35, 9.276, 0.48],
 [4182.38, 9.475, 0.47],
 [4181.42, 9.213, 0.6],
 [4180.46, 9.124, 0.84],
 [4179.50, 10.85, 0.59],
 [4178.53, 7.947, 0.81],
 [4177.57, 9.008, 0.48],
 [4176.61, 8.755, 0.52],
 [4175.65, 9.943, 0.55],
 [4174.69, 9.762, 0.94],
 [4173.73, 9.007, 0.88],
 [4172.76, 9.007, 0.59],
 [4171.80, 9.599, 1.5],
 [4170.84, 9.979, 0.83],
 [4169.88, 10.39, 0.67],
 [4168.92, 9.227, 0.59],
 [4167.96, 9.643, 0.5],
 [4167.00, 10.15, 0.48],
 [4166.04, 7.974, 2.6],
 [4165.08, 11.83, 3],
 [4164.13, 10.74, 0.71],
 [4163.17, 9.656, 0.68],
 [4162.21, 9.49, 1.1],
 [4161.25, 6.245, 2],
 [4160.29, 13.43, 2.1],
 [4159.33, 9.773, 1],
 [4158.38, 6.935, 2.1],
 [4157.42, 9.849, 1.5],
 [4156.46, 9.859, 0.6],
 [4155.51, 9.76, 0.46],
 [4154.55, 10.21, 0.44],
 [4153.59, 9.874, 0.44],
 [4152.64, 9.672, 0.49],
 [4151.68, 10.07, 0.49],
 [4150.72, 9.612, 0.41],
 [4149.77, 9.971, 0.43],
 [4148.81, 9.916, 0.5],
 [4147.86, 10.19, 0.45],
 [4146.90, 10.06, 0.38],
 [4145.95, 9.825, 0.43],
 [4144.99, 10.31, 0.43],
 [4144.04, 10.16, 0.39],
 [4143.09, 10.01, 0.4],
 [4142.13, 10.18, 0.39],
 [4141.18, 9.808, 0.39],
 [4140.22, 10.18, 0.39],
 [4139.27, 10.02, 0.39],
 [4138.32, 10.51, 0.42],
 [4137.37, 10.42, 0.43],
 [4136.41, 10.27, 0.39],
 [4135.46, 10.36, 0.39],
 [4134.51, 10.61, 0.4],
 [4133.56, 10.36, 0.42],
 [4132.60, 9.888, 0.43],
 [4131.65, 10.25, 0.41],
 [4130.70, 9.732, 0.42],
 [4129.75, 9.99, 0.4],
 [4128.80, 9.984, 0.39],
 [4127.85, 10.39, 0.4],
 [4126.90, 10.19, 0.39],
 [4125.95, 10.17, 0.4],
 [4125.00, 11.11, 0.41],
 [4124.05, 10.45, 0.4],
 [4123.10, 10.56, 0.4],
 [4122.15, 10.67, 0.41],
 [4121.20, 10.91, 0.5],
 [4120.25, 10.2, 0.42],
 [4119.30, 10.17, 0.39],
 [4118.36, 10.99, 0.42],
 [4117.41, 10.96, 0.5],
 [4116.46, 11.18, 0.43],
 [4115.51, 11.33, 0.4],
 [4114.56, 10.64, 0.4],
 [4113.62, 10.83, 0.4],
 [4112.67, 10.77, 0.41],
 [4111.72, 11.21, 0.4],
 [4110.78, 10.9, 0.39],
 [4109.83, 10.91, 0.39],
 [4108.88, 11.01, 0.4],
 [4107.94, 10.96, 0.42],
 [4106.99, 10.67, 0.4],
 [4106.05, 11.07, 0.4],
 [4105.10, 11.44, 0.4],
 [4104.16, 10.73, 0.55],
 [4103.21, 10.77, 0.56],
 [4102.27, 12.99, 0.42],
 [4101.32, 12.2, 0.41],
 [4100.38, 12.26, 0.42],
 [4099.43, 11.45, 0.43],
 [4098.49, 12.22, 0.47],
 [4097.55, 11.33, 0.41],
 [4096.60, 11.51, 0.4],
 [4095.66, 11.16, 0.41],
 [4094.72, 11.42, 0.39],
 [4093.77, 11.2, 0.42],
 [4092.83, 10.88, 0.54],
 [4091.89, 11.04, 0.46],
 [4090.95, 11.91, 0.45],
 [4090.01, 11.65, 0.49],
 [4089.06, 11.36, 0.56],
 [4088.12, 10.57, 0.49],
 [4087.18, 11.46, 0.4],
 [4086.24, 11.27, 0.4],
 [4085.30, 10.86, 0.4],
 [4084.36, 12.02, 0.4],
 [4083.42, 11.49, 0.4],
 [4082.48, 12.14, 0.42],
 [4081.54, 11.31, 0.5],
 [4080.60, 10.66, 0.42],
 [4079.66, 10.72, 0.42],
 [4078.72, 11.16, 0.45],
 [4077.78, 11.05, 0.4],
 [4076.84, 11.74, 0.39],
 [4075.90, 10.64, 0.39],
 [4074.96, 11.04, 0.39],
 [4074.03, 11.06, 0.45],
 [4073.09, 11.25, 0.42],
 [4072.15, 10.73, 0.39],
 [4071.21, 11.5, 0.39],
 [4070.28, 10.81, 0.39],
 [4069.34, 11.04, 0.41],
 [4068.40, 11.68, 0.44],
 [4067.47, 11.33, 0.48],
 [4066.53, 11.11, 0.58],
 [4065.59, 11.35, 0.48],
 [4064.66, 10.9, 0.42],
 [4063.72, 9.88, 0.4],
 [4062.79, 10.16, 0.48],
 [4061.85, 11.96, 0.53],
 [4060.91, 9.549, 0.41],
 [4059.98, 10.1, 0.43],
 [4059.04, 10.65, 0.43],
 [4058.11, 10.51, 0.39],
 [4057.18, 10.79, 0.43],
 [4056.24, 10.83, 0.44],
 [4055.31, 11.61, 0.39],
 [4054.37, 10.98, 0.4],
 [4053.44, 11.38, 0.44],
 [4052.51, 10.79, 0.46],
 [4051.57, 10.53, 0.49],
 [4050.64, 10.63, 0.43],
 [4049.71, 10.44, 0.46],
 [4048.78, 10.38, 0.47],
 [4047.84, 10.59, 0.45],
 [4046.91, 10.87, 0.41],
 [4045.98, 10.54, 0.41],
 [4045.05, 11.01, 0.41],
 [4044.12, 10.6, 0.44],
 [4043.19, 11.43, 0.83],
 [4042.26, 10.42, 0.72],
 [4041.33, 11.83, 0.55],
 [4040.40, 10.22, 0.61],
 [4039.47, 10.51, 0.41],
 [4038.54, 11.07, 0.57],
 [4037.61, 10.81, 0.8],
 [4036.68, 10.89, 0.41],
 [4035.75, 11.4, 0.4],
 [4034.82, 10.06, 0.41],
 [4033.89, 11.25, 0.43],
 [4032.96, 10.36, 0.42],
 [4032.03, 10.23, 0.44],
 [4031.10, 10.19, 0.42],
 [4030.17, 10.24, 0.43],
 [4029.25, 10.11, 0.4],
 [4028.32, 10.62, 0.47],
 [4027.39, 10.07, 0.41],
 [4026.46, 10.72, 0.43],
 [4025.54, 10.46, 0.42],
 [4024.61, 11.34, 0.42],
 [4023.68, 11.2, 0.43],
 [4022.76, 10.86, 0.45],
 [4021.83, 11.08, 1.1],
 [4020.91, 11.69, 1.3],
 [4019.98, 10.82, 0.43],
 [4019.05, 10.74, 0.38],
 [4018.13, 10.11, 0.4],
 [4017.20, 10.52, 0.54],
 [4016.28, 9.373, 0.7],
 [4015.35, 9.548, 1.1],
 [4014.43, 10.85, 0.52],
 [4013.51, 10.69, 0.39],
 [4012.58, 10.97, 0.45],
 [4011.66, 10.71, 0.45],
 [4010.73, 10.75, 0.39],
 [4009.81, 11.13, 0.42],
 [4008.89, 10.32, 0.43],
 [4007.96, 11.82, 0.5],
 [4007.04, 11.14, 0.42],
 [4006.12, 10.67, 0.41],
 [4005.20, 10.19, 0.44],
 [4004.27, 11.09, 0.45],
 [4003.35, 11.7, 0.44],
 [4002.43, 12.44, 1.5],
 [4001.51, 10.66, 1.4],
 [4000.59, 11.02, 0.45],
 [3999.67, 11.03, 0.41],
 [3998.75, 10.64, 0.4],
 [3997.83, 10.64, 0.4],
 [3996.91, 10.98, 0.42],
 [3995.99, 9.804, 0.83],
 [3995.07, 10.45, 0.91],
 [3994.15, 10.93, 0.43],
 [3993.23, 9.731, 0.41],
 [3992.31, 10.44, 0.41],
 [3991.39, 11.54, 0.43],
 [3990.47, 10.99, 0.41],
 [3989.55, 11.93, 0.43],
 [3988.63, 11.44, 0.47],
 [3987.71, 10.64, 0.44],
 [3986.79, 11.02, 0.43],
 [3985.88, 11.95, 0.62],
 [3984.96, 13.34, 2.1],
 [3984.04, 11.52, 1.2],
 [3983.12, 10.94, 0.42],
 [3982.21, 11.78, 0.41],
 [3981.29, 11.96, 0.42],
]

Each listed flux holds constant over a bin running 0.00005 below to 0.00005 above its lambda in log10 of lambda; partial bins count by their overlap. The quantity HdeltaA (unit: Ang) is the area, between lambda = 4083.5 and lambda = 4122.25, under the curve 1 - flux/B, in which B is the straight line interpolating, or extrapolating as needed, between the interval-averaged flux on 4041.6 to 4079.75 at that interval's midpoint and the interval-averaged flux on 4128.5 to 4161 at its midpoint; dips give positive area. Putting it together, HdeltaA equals -2.8 Ang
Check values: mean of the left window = 10.9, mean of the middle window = 11.2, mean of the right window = 10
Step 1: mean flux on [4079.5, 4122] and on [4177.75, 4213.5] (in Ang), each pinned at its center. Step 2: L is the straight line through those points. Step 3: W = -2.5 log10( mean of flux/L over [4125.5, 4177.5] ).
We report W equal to 0.04 mag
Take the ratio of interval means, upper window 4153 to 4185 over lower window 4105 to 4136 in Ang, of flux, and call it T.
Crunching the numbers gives 0.9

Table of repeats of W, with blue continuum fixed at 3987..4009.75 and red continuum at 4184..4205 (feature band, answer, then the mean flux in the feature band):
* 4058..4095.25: -0.08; 11.1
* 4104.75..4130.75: -0.08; 10.7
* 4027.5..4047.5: -0.01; 10.7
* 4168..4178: 0.01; 9.48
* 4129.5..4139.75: -0.04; 10.2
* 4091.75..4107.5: -0.13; 11.4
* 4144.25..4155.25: -0.03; 9.97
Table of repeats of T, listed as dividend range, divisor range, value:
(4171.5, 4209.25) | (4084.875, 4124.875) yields 0.84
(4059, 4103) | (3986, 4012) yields 1.03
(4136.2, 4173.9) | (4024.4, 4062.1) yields 0.92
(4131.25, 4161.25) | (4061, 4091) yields 0.90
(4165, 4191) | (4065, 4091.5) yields 0.83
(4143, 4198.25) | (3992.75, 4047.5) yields 0.89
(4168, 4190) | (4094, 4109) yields 0.81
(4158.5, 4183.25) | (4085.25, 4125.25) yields 0.86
